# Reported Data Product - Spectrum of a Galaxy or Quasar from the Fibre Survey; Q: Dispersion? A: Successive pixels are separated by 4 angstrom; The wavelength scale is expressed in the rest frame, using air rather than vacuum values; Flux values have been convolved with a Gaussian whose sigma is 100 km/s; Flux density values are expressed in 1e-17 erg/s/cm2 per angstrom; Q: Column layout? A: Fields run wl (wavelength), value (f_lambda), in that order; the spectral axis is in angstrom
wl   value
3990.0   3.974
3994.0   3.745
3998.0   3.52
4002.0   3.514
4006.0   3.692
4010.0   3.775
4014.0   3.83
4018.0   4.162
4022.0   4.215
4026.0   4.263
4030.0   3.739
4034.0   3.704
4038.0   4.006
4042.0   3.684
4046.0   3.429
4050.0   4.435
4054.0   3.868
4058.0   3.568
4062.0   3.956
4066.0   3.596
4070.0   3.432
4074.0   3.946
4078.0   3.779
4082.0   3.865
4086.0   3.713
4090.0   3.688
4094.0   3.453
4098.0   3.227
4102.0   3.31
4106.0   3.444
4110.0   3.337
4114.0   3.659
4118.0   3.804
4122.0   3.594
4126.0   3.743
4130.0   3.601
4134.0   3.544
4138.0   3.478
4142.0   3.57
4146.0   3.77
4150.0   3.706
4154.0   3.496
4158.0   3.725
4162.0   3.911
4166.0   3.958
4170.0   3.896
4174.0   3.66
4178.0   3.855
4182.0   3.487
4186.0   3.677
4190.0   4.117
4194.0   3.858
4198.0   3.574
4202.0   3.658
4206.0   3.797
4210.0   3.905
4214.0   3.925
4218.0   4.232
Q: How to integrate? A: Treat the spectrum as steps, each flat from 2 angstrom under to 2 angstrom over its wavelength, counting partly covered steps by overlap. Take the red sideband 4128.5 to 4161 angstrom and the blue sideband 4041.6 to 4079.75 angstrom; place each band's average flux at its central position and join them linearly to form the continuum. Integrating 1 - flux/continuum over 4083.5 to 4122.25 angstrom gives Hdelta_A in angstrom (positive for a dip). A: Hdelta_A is 1.8 angstrom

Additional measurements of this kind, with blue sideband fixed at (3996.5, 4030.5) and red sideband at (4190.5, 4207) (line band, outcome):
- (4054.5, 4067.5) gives 0.4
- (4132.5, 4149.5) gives 0.8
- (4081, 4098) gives 0.9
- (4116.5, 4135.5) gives 0.7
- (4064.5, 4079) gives 0.6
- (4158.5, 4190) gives -0.2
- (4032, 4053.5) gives 0.0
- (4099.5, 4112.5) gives 1.5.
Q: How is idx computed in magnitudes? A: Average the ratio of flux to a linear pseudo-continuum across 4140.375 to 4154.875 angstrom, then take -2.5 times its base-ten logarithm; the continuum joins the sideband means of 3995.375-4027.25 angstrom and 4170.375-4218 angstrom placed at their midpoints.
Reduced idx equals 0.05 mag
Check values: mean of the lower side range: 3.86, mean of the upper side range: 3.8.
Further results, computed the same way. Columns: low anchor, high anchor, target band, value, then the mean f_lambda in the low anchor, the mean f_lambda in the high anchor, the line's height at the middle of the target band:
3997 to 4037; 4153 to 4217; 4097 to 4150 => 0.076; 3.85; 3.79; 3.81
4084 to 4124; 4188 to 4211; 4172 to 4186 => 0.024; 3.52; 3.81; 3.75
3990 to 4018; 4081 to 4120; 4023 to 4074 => -0.051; 3.73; 3.54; 3.65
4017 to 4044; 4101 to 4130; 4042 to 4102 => 0.021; 3.96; 3.57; 3.77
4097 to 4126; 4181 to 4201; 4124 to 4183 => -0.018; 3.51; 3.75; 3.64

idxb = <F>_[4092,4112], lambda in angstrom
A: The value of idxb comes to 3.35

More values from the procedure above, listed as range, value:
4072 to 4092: 3.8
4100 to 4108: 3.38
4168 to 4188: 3.72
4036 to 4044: 3.85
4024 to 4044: 3.88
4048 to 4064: 3.96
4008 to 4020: 3.92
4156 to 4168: 3.86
